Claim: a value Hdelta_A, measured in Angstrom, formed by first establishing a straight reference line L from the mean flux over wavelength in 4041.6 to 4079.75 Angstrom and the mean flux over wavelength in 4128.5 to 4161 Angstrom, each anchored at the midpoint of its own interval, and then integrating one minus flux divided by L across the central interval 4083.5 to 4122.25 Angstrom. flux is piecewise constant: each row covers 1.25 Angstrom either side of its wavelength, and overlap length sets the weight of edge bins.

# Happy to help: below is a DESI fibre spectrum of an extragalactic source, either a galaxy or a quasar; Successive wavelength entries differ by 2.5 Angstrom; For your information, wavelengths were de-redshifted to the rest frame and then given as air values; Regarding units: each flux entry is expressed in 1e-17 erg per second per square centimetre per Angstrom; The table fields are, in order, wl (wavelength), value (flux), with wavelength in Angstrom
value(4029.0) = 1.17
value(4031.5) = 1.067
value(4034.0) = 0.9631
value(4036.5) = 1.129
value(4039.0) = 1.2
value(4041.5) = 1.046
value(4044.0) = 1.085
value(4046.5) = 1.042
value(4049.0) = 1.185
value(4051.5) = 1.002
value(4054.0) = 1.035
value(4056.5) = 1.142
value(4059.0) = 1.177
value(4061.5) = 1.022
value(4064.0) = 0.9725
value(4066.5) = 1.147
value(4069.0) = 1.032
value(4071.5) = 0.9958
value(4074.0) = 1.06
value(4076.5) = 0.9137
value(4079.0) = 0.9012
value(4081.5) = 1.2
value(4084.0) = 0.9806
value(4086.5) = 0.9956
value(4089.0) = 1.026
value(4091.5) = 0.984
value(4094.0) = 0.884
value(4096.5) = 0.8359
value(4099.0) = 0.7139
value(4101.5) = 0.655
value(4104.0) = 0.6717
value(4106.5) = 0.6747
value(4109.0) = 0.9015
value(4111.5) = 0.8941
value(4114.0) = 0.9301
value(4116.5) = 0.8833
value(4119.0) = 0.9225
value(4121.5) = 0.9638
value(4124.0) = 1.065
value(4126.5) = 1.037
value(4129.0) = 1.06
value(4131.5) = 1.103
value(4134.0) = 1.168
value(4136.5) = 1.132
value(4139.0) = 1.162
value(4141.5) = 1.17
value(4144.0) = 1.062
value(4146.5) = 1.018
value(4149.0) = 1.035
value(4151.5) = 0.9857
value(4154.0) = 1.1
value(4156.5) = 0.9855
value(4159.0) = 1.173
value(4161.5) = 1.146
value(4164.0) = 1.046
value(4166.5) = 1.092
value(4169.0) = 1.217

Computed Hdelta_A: 7.4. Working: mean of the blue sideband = 1.05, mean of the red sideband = 1.09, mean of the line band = 0.866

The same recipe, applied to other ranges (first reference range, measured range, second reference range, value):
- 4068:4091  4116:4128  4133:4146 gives 1.25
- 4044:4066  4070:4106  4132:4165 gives 5.65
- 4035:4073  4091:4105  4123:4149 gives 3.93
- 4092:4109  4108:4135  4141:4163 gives -3.13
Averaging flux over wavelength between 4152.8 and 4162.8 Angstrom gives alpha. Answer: 1.1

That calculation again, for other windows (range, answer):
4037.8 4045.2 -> 1.11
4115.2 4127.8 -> 0.974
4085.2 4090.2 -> 1.01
